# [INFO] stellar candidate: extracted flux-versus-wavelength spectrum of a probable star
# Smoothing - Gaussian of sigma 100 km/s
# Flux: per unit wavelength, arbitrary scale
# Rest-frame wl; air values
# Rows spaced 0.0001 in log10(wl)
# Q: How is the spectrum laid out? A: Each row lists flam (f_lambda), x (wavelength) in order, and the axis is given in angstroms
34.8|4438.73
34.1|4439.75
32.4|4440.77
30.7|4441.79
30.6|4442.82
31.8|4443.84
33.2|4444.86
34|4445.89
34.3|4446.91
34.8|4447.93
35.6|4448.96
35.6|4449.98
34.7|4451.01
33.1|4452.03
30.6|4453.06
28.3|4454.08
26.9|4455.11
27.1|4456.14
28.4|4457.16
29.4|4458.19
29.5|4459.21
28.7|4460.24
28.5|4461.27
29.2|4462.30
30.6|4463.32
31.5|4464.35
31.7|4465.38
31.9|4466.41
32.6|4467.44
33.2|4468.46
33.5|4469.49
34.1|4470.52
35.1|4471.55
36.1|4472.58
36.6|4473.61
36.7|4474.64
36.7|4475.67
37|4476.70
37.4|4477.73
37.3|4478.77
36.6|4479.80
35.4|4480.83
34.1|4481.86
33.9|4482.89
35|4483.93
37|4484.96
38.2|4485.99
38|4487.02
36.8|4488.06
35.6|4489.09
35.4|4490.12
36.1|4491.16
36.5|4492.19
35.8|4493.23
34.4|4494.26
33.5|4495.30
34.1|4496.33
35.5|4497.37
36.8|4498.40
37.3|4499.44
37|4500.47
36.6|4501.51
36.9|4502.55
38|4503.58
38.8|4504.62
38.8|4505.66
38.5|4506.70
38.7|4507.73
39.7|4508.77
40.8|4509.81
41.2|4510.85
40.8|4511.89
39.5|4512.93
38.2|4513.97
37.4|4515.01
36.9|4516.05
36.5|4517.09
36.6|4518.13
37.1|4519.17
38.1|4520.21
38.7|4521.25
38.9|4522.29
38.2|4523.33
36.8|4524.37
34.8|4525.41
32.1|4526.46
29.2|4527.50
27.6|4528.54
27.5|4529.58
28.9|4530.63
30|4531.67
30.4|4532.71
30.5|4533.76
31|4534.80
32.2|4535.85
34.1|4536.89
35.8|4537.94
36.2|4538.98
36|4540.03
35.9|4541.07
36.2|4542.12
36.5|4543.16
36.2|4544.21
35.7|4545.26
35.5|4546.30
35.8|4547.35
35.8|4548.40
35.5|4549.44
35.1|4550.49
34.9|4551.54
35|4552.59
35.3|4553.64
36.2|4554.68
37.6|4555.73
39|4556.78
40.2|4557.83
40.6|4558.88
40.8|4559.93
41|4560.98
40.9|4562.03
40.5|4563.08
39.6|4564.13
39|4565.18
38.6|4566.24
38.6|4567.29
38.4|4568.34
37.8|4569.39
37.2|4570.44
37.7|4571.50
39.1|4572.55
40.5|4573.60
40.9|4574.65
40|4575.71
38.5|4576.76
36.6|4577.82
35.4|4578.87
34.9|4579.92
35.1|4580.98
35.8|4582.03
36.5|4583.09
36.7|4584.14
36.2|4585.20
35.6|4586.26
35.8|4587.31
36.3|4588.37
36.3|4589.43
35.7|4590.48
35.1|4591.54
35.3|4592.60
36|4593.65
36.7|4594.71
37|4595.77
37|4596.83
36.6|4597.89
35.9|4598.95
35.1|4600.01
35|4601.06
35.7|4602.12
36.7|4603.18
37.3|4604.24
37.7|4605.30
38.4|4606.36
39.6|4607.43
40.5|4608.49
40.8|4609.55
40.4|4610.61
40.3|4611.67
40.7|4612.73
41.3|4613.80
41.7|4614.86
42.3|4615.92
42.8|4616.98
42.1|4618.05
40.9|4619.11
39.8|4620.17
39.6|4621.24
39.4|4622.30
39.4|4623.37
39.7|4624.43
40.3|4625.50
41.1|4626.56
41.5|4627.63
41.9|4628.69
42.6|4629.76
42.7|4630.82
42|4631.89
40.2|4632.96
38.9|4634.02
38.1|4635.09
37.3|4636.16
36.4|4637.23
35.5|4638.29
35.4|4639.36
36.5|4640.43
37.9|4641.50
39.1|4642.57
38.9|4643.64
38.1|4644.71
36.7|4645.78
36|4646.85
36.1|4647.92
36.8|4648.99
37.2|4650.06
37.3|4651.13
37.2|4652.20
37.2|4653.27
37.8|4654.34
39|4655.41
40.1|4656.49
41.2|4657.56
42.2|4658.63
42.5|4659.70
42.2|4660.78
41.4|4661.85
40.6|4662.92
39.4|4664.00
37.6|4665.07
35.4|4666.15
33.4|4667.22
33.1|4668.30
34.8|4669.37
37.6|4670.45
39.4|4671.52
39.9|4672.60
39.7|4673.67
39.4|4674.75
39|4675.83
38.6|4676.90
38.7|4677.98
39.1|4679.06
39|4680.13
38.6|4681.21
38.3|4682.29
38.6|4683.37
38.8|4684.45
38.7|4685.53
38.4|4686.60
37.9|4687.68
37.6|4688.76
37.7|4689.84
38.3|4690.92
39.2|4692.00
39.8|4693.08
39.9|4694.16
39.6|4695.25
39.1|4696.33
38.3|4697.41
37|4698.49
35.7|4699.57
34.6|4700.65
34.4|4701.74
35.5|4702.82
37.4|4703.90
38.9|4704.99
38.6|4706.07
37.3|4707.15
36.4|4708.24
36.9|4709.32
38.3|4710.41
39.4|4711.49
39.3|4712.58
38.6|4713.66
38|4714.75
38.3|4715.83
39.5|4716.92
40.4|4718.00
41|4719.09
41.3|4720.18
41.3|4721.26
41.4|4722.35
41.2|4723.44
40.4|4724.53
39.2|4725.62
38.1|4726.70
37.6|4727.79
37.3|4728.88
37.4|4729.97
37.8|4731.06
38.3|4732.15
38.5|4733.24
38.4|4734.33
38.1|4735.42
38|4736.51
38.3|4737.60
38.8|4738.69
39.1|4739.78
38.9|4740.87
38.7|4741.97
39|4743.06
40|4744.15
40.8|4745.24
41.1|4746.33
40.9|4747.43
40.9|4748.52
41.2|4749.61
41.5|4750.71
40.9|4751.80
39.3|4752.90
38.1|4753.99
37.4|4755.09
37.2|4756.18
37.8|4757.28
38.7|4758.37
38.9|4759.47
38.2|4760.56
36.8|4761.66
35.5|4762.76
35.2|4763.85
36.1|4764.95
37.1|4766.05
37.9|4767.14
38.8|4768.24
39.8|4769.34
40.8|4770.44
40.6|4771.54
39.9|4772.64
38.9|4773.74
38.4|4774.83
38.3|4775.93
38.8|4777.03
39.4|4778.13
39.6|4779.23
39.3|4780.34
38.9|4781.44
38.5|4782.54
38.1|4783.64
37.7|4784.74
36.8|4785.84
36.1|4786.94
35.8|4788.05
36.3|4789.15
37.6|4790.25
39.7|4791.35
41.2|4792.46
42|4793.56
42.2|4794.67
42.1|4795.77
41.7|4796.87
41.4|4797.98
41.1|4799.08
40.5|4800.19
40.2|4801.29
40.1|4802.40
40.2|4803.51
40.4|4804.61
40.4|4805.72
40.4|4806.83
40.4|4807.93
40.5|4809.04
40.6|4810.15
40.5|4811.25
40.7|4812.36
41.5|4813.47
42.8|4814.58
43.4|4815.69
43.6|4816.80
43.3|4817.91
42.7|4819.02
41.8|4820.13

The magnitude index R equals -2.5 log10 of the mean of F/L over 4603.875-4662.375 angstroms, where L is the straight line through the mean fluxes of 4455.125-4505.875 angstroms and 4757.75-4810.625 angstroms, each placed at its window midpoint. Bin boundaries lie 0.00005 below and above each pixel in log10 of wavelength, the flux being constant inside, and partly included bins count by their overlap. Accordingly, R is -0.08 mag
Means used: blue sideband 34.5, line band 39.5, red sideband 39.1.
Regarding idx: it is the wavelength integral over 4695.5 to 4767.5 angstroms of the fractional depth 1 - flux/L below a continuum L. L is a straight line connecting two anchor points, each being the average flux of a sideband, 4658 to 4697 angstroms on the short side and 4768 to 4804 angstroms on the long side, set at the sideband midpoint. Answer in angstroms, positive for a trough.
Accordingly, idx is 1.0 angstroms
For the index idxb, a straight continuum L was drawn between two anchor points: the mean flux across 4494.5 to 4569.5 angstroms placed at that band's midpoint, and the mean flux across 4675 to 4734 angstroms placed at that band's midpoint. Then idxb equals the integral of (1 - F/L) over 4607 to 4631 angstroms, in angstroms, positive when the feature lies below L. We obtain -2.2 angstroms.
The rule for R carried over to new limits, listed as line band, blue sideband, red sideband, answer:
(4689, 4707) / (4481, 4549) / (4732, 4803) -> 0.01 mag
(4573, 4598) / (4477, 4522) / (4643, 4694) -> 0.03 mag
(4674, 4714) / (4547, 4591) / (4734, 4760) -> 0.02 mag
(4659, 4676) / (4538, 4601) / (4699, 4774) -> -0.01 mag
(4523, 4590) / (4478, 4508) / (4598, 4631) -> 0.06 mag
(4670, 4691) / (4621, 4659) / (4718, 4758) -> 0.01 mag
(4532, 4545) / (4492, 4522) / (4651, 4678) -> 0.11 mag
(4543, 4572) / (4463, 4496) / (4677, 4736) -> -0.04 mag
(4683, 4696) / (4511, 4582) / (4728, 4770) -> -0.02 mag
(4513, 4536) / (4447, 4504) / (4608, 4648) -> 0.05 mag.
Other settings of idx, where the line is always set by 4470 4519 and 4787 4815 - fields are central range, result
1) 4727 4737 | 0.41 angstroms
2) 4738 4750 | -0.07 angstroms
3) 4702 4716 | 0.52 angstroms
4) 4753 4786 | 1.39 angstroms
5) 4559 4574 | -0.63 angstroms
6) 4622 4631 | -0.60 angstroms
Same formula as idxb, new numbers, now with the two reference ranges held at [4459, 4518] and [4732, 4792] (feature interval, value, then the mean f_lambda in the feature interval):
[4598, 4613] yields -0.4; 38.1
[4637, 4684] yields -0.7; 38.2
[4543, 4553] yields 0.2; 35.6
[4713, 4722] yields -0.4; 39.9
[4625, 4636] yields -1.0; 40.8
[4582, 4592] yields 0.2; 36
